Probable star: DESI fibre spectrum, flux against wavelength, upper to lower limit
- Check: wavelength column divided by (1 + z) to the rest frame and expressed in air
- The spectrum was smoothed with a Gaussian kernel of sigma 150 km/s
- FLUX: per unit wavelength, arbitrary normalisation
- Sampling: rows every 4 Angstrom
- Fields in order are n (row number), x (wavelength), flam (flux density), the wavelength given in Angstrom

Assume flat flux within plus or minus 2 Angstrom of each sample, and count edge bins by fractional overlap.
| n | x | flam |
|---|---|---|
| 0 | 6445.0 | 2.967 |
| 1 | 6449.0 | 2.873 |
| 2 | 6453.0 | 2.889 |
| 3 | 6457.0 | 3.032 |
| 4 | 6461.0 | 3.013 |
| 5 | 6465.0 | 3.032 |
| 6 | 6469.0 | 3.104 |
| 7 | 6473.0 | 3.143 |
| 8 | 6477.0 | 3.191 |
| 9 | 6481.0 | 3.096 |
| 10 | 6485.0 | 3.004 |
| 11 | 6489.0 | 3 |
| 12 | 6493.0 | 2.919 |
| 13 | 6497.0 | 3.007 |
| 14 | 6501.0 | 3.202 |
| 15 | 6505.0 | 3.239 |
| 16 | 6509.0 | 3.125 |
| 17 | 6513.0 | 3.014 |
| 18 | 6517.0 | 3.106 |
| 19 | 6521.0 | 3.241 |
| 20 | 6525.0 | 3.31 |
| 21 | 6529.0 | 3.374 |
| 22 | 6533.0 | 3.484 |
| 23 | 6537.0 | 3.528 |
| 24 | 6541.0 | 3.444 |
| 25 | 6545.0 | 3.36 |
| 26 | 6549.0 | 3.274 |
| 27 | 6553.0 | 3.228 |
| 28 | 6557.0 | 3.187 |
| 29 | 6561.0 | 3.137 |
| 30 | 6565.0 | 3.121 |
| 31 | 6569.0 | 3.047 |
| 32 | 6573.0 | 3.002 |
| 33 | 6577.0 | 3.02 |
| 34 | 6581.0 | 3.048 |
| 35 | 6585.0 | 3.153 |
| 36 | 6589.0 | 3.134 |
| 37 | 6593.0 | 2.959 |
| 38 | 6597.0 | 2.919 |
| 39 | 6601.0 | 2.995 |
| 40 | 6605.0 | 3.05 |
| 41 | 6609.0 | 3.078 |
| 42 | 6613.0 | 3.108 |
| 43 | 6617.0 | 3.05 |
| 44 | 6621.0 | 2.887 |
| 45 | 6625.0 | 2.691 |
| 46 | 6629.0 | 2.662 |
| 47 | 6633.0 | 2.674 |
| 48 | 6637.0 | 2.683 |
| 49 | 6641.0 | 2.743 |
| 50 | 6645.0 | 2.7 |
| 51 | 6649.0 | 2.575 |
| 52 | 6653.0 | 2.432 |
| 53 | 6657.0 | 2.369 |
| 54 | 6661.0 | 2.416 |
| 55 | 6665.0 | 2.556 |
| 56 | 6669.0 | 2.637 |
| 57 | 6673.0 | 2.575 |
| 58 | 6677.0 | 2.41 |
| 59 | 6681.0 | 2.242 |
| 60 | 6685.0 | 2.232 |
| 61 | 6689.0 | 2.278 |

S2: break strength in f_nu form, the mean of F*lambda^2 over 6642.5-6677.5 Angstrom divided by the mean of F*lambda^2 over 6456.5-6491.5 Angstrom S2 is 0.9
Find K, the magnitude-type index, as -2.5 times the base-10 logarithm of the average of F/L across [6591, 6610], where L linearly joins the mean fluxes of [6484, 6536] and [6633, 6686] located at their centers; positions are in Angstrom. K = -0.08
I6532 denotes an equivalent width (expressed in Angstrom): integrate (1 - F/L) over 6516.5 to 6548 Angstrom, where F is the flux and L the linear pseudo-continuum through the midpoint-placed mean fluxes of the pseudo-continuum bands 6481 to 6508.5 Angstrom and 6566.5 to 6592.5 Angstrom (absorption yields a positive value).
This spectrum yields -3.1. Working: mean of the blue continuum 3.07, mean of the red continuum 3.06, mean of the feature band 3.37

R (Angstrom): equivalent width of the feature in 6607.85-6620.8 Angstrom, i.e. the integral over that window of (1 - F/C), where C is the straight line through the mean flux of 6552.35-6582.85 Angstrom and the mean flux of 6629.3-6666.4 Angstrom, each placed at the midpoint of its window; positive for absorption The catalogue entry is -1.2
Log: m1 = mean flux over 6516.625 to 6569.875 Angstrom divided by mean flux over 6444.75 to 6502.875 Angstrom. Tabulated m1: 1.1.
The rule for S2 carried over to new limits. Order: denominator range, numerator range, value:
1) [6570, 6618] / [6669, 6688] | 0.81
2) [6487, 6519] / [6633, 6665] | 0.87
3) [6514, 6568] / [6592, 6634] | 0.91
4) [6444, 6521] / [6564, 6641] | 1.00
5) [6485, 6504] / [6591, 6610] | 1.02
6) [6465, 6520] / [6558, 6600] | 1.02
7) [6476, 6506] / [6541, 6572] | 1.06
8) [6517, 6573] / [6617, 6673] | 0.83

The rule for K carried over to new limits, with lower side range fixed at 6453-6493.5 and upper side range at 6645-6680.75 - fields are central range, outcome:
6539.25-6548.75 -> -0.187 mag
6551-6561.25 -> -0.139 mag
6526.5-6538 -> -0.197 mag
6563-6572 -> -0.112 mag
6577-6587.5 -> -0.133 mag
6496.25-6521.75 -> -0.068 mag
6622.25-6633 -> -0.038 mag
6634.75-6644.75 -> -0.061 mag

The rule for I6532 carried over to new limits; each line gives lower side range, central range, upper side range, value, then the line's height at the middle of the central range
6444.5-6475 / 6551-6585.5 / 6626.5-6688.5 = -4.5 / 2.74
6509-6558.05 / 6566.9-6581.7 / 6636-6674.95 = 0.1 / 3.05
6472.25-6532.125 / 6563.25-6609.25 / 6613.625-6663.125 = -3.1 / 2.85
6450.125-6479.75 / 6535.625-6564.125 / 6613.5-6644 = -3.7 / 2.91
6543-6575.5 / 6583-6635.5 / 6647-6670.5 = -2.2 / 2.83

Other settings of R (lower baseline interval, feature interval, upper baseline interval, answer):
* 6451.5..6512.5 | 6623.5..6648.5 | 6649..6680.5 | -1.1 Angstrom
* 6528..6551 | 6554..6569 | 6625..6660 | 0.5 Angstrom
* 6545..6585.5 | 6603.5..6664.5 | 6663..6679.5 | 0.3 Angstrom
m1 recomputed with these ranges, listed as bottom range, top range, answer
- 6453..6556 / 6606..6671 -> 0.85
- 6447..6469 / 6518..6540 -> 1.13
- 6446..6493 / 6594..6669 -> 0.91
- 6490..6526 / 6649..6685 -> 0.78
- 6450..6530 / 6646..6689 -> 0.79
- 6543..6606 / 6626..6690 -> 0.81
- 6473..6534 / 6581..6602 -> 0.96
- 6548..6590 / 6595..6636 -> 0.93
